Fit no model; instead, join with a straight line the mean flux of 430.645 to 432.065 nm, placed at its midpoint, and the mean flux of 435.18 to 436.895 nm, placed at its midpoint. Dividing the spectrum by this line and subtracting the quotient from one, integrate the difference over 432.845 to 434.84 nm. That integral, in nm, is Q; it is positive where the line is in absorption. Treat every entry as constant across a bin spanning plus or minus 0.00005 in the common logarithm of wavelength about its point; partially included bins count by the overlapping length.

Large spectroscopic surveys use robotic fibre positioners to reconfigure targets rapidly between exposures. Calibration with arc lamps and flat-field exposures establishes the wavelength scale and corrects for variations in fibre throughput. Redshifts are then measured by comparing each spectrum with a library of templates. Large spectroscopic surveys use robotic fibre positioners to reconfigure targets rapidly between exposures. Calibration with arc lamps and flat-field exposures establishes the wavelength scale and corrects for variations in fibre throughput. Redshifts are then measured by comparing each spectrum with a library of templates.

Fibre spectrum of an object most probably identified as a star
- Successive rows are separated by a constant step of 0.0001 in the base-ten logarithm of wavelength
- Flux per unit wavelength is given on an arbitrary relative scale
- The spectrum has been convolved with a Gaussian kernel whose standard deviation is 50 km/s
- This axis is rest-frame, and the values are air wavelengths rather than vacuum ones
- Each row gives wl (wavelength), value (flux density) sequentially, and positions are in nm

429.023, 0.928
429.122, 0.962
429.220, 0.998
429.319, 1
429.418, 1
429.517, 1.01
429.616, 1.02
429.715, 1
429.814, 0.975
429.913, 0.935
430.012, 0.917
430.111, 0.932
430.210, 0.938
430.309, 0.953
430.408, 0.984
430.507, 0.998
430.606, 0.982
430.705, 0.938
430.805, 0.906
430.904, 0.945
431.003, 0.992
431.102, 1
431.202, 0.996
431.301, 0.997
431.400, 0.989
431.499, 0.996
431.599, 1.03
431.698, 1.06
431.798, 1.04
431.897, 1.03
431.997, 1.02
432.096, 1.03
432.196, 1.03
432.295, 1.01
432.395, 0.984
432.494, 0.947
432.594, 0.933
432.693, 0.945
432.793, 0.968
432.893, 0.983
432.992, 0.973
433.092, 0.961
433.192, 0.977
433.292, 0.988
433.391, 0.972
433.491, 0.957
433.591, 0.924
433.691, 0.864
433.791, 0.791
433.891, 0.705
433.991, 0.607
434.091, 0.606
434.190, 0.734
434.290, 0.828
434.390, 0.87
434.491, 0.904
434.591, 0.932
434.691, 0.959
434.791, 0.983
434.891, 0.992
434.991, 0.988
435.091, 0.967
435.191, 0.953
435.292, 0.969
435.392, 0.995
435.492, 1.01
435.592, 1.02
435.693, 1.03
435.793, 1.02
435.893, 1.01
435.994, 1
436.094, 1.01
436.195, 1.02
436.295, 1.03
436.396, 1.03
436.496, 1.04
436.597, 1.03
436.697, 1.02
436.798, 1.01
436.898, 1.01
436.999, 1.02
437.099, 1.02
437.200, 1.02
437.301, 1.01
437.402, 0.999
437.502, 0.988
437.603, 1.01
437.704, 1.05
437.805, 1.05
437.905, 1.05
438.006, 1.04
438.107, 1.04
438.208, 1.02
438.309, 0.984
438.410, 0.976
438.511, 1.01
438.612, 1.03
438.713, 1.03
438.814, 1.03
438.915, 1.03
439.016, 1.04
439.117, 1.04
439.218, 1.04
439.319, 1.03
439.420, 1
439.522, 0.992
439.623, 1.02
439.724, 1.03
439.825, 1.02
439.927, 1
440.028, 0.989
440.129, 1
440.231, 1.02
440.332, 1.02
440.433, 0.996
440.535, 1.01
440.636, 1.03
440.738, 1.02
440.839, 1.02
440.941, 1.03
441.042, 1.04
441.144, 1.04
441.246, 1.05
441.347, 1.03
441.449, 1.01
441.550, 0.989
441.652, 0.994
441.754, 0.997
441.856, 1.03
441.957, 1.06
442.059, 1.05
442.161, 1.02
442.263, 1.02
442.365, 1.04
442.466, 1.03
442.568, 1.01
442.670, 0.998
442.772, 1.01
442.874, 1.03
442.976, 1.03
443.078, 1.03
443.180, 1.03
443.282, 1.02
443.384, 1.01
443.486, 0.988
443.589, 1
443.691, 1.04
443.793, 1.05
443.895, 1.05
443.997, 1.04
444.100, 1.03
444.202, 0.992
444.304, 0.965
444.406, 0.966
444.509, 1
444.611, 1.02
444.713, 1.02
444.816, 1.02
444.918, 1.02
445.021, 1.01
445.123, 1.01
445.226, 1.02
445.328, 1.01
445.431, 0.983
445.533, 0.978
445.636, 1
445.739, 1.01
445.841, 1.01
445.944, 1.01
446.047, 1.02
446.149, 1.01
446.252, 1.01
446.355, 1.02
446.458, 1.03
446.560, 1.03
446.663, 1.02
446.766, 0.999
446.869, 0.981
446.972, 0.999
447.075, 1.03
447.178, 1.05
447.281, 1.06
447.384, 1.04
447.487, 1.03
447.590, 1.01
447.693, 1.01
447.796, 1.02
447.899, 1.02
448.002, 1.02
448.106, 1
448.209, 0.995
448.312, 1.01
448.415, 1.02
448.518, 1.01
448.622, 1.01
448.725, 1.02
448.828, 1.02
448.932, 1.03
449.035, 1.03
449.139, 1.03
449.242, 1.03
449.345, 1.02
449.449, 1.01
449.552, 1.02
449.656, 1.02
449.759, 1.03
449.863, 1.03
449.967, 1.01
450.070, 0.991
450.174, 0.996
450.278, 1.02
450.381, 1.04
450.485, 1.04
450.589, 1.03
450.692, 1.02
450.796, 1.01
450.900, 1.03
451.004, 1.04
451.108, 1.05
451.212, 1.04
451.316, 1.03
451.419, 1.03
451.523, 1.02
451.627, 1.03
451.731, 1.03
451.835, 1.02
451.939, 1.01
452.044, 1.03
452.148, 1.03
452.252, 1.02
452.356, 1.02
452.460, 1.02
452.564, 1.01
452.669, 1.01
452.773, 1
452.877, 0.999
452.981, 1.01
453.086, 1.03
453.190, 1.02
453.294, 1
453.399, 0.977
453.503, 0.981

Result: 0.26 nm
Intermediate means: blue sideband 0.996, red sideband 1.01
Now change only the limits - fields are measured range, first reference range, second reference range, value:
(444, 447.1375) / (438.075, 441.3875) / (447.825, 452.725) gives 0.038 nm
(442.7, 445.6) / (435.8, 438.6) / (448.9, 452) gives 0.024 nm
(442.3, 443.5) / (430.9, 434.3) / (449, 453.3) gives -0.043 nm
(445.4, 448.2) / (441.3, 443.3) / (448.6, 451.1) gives 0.020 nm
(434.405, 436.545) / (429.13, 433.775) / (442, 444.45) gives 0.001 nm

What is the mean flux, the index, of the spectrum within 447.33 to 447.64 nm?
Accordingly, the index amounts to 1.03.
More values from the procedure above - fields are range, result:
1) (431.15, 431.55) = 0.994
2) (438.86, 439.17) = 1.04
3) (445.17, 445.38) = 1.01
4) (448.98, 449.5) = 1.02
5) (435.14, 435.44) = 0.971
